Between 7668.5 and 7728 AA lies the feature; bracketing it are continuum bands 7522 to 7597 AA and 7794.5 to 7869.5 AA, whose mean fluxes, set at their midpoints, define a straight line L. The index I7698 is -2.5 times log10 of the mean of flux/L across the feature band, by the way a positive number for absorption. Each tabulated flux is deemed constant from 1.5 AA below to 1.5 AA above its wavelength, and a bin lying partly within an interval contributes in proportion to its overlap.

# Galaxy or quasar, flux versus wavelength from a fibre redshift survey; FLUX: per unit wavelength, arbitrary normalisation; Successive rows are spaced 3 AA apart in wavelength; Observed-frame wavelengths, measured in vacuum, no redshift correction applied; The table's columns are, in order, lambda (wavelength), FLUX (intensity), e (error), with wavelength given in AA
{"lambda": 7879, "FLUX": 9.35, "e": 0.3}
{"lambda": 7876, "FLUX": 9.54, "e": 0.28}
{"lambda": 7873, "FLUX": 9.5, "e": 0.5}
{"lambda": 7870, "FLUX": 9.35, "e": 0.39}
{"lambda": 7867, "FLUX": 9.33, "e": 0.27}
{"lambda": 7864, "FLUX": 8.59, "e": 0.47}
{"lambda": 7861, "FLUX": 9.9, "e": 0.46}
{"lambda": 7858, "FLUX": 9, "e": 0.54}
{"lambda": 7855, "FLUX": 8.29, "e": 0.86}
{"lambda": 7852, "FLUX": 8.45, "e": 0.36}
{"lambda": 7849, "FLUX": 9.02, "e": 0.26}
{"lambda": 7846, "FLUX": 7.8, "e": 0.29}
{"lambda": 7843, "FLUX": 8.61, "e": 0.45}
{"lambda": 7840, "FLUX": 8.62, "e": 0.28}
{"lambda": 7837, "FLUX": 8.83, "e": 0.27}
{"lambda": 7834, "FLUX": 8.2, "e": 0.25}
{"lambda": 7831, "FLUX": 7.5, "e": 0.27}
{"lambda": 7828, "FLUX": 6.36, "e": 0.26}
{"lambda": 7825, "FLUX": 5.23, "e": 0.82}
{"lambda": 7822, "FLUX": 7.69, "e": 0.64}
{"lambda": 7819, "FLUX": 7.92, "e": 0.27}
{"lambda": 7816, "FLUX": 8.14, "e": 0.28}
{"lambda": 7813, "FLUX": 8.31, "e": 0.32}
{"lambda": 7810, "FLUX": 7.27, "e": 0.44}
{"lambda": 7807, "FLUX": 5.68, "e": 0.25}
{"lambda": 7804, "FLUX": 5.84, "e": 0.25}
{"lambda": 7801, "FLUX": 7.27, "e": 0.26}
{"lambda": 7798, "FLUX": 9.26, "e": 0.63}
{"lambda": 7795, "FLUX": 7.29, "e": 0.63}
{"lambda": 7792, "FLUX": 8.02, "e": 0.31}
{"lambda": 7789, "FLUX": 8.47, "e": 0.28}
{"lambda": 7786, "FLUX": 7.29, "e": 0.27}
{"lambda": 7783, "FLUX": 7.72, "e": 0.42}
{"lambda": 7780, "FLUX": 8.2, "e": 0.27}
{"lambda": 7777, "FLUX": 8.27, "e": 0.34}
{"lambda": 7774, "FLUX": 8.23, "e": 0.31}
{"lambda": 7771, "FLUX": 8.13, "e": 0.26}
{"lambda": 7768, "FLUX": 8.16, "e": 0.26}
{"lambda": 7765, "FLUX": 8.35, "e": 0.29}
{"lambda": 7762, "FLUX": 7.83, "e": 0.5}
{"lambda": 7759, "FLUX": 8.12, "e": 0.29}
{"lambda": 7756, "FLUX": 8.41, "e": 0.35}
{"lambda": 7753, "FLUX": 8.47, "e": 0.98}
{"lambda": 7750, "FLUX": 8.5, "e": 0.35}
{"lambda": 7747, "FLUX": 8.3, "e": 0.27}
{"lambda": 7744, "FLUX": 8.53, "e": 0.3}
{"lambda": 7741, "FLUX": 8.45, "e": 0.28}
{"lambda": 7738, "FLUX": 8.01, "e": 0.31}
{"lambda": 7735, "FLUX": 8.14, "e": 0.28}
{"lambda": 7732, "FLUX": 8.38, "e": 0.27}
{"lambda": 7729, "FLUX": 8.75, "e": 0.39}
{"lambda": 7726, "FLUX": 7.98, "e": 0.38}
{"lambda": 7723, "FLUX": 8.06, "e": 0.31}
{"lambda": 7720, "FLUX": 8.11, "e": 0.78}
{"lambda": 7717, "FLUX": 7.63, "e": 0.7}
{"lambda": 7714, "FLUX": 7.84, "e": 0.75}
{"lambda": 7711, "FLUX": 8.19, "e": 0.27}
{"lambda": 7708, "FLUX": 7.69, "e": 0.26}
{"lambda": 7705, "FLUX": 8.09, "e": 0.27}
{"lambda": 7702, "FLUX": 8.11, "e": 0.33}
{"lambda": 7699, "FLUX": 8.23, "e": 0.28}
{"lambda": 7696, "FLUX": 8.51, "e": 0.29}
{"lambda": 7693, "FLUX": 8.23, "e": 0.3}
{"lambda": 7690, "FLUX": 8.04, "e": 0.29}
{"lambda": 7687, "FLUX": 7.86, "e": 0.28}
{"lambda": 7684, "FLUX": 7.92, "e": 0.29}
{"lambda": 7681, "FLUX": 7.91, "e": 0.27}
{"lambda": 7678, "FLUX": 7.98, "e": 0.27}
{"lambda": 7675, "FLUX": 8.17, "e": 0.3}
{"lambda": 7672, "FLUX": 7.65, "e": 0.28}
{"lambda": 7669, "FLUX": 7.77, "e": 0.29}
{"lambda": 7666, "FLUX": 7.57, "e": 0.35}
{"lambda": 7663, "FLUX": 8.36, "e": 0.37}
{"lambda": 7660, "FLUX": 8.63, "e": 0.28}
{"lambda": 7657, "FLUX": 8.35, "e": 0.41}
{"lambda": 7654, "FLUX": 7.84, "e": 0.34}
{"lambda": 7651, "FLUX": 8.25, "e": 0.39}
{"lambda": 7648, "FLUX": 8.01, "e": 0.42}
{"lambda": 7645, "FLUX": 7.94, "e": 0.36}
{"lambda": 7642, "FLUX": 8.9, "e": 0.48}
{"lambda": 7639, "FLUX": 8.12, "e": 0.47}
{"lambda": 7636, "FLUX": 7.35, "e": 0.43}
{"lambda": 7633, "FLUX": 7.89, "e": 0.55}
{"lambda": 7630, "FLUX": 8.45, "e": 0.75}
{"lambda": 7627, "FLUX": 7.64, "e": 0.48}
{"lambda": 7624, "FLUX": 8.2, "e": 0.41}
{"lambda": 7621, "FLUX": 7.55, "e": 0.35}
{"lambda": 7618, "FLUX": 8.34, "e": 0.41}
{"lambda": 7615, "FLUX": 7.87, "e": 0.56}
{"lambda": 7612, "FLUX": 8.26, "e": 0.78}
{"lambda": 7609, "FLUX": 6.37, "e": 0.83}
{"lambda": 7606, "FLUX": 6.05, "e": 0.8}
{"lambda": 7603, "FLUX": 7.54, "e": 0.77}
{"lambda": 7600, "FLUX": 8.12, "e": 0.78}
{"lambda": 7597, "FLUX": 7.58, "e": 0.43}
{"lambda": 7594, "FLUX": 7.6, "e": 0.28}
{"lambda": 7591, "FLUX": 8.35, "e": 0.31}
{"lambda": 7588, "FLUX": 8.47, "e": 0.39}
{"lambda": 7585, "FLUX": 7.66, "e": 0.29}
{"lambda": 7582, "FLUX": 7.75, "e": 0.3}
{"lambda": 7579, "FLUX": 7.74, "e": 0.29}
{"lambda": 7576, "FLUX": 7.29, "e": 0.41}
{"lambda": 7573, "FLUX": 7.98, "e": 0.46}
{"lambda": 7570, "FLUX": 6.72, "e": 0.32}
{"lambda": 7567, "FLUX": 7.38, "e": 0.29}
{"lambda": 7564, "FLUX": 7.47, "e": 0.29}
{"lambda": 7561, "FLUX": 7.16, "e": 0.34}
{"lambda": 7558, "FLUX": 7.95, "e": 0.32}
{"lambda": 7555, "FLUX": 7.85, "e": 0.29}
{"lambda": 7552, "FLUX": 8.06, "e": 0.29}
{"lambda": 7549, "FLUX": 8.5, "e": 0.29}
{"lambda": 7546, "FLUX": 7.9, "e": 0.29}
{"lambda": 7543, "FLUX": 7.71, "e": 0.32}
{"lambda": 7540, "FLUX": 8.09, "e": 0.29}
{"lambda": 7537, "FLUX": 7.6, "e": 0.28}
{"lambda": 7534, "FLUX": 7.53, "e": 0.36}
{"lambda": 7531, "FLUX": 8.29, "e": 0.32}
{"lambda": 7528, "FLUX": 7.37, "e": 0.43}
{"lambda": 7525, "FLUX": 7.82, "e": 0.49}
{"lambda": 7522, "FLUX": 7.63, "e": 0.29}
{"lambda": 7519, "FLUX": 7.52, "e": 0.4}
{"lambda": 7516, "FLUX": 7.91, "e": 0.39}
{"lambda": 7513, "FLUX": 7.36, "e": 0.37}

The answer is -0.02 mag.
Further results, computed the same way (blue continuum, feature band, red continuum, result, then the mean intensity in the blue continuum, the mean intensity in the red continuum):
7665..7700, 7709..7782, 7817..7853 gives -0.04 mag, 7.99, 7.85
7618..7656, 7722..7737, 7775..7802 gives -0.03 mag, 8.03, 7.99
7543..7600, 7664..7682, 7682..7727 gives 0.02 mag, 7.75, 8.03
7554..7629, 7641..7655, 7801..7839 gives -0.09 mag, 7.64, 7.27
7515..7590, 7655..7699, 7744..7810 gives -0.03 mag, 7.74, 7.9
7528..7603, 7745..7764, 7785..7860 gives -0.07 mag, 7.77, 7.79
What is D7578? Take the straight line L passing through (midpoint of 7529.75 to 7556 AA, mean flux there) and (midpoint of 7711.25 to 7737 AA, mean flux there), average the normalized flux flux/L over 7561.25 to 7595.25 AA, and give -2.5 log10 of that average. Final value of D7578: 0.04 mag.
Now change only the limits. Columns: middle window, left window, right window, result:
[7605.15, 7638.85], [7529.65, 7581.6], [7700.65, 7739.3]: 0.03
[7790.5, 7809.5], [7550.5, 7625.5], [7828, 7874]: 0.17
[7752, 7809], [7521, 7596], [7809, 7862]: 0.02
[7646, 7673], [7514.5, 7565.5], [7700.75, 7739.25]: -0.01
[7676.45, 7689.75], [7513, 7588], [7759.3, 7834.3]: -0.04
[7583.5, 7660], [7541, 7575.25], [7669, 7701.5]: 0.00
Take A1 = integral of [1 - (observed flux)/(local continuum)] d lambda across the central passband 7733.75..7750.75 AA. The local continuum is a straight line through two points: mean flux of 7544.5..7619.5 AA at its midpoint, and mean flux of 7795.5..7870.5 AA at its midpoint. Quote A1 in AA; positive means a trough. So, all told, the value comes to -0.95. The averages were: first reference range 7.68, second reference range 7.99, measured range 8.32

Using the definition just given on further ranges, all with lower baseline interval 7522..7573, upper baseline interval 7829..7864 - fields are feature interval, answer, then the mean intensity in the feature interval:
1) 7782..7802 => 1.1 AA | 7.92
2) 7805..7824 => 2.4 AA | 7.4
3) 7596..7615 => 1.3 AA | 7.36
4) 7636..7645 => -0.3 AA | 8.22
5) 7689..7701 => -0.2 AA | 8.26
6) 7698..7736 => 0.4 AA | 8.09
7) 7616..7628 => 0.0 AA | 7.94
